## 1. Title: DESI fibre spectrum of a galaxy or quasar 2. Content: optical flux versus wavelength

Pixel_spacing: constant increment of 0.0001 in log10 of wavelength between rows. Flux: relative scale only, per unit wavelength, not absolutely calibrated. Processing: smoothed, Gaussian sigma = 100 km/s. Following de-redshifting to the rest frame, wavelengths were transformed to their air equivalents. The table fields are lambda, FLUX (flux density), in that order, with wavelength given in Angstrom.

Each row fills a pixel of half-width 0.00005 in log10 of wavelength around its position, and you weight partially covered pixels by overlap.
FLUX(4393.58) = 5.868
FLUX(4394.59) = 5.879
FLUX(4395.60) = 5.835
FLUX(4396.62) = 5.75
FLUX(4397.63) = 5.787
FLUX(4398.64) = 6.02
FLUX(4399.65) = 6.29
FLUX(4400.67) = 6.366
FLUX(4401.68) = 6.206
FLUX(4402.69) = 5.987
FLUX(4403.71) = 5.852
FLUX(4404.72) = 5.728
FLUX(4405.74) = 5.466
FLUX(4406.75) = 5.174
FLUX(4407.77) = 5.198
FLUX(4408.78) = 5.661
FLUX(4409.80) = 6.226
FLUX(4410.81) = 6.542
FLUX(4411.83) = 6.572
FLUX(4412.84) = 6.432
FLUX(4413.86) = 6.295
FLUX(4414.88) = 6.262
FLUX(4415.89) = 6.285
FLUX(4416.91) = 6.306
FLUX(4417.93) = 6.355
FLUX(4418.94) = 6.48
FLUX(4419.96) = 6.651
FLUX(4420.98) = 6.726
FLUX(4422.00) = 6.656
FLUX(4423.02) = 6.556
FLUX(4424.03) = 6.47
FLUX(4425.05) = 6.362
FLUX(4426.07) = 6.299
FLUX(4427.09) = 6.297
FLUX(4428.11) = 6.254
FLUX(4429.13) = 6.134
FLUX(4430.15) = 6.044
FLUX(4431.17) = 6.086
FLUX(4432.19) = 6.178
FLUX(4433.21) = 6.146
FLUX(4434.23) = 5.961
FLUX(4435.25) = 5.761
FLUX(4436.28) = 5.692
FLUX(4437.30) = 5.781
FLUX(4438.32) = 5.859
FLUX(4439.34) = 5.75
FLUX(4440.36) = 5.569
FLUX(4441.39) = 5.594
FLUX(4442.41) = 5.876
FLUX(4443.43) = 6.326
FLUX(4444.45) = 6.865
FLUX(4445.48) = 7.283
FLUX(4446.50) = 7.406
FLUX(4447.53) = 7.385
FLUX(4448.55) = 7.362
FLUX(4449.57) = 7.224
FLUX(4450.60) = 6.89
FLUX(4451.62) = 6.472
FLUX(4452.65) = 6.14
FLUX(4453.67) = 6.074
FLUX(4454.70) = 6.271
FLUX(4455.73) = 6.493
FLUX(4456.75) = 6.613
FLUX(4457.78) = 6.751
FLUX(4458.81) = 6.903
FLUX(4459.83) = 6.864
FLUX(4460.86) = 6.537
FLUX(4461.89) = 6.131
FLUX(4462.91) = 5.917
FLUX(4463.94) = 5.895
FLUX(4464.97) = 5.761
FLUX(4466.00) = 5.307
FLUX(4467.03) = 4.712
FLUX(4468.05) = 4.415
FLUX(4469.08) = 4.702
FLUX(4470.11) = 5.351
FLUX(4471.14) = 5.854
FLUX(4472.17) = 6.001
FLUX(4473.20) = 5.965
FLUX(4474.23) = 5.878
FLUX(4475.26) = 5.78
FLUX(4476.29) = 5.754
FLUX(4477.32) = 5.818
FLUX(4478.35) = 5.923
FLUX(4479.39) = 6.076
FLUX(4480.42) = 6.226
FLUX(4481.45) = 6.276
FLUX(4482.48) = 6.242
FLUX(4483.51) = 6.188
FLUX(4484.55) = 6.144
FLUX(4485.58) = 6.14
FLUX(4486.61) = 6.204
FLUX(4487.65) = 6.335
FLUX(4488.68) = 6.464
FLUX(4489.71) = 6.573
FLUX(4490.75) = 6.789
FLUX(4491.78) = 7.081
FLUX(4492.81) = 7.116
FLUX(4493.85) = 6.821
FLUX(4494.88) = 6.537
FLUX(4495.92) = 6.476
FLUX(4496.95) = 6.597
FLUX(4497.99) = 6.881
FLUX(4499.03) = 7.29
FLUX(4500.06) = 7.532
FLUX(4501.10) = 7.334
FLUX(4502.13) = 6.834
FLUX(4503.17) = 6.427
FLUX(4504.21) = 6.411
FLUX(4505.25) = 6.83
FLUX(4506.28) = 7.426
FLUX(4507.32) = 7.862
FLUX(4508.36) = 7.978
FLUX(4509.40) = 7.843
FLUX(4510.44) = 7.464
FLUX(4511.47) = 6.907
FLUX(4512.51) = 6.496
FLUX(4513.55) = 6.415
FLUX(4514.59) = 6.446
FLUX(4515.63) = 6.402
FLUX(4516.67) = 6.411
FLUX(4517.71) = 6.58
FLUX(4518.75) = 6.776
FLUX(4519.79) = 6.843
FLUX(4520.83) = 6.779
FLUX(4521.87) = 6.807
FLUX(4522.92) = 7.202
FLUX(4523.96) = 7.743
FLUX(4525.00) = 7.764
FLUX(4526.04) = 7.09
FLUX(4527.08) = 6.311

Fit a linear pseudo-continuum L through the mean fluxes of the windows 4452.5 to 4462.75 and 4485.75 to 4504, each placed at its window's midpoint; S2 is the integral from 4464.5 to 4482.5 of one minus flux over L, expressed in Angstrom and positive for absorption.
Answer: 2.6 Angstrom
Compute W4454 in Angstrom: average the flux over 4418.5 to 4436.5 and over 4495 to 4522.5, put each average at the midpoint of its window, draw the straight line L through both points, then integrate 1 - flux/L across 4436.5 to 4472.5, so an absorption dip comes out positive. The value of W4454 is 1.7 Angstrom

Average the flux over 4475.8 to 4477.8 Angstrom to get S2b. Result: 5.79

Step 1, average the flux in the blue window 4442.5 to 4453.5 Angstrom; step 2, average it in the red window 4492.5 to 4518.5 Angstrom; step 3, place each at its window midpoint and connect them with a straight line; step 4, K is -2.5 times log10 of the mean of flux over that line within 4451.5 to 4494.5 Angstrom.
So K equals 0.13 mag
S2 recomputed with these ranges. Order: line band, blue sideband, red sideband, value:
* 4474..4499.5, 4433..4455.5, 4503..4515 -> 1.6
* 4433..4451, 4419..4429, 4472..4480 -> -0.3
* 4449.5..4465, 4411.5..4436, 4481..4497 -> -0.1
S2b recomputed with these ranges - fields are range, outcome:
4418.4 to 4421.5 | 6.62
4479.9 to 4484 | 6.24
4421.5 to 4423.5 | 6.6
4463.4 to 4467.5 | 5.42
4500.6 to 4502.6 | 7.11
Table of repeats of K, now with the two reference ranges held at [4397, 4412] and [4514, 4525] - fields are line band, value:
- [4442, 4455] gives -0.080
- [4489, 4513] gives -0.052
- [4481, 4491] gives 0.042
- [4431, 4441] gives 0.056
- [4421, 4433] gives -0.038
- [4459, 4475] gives 0.126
